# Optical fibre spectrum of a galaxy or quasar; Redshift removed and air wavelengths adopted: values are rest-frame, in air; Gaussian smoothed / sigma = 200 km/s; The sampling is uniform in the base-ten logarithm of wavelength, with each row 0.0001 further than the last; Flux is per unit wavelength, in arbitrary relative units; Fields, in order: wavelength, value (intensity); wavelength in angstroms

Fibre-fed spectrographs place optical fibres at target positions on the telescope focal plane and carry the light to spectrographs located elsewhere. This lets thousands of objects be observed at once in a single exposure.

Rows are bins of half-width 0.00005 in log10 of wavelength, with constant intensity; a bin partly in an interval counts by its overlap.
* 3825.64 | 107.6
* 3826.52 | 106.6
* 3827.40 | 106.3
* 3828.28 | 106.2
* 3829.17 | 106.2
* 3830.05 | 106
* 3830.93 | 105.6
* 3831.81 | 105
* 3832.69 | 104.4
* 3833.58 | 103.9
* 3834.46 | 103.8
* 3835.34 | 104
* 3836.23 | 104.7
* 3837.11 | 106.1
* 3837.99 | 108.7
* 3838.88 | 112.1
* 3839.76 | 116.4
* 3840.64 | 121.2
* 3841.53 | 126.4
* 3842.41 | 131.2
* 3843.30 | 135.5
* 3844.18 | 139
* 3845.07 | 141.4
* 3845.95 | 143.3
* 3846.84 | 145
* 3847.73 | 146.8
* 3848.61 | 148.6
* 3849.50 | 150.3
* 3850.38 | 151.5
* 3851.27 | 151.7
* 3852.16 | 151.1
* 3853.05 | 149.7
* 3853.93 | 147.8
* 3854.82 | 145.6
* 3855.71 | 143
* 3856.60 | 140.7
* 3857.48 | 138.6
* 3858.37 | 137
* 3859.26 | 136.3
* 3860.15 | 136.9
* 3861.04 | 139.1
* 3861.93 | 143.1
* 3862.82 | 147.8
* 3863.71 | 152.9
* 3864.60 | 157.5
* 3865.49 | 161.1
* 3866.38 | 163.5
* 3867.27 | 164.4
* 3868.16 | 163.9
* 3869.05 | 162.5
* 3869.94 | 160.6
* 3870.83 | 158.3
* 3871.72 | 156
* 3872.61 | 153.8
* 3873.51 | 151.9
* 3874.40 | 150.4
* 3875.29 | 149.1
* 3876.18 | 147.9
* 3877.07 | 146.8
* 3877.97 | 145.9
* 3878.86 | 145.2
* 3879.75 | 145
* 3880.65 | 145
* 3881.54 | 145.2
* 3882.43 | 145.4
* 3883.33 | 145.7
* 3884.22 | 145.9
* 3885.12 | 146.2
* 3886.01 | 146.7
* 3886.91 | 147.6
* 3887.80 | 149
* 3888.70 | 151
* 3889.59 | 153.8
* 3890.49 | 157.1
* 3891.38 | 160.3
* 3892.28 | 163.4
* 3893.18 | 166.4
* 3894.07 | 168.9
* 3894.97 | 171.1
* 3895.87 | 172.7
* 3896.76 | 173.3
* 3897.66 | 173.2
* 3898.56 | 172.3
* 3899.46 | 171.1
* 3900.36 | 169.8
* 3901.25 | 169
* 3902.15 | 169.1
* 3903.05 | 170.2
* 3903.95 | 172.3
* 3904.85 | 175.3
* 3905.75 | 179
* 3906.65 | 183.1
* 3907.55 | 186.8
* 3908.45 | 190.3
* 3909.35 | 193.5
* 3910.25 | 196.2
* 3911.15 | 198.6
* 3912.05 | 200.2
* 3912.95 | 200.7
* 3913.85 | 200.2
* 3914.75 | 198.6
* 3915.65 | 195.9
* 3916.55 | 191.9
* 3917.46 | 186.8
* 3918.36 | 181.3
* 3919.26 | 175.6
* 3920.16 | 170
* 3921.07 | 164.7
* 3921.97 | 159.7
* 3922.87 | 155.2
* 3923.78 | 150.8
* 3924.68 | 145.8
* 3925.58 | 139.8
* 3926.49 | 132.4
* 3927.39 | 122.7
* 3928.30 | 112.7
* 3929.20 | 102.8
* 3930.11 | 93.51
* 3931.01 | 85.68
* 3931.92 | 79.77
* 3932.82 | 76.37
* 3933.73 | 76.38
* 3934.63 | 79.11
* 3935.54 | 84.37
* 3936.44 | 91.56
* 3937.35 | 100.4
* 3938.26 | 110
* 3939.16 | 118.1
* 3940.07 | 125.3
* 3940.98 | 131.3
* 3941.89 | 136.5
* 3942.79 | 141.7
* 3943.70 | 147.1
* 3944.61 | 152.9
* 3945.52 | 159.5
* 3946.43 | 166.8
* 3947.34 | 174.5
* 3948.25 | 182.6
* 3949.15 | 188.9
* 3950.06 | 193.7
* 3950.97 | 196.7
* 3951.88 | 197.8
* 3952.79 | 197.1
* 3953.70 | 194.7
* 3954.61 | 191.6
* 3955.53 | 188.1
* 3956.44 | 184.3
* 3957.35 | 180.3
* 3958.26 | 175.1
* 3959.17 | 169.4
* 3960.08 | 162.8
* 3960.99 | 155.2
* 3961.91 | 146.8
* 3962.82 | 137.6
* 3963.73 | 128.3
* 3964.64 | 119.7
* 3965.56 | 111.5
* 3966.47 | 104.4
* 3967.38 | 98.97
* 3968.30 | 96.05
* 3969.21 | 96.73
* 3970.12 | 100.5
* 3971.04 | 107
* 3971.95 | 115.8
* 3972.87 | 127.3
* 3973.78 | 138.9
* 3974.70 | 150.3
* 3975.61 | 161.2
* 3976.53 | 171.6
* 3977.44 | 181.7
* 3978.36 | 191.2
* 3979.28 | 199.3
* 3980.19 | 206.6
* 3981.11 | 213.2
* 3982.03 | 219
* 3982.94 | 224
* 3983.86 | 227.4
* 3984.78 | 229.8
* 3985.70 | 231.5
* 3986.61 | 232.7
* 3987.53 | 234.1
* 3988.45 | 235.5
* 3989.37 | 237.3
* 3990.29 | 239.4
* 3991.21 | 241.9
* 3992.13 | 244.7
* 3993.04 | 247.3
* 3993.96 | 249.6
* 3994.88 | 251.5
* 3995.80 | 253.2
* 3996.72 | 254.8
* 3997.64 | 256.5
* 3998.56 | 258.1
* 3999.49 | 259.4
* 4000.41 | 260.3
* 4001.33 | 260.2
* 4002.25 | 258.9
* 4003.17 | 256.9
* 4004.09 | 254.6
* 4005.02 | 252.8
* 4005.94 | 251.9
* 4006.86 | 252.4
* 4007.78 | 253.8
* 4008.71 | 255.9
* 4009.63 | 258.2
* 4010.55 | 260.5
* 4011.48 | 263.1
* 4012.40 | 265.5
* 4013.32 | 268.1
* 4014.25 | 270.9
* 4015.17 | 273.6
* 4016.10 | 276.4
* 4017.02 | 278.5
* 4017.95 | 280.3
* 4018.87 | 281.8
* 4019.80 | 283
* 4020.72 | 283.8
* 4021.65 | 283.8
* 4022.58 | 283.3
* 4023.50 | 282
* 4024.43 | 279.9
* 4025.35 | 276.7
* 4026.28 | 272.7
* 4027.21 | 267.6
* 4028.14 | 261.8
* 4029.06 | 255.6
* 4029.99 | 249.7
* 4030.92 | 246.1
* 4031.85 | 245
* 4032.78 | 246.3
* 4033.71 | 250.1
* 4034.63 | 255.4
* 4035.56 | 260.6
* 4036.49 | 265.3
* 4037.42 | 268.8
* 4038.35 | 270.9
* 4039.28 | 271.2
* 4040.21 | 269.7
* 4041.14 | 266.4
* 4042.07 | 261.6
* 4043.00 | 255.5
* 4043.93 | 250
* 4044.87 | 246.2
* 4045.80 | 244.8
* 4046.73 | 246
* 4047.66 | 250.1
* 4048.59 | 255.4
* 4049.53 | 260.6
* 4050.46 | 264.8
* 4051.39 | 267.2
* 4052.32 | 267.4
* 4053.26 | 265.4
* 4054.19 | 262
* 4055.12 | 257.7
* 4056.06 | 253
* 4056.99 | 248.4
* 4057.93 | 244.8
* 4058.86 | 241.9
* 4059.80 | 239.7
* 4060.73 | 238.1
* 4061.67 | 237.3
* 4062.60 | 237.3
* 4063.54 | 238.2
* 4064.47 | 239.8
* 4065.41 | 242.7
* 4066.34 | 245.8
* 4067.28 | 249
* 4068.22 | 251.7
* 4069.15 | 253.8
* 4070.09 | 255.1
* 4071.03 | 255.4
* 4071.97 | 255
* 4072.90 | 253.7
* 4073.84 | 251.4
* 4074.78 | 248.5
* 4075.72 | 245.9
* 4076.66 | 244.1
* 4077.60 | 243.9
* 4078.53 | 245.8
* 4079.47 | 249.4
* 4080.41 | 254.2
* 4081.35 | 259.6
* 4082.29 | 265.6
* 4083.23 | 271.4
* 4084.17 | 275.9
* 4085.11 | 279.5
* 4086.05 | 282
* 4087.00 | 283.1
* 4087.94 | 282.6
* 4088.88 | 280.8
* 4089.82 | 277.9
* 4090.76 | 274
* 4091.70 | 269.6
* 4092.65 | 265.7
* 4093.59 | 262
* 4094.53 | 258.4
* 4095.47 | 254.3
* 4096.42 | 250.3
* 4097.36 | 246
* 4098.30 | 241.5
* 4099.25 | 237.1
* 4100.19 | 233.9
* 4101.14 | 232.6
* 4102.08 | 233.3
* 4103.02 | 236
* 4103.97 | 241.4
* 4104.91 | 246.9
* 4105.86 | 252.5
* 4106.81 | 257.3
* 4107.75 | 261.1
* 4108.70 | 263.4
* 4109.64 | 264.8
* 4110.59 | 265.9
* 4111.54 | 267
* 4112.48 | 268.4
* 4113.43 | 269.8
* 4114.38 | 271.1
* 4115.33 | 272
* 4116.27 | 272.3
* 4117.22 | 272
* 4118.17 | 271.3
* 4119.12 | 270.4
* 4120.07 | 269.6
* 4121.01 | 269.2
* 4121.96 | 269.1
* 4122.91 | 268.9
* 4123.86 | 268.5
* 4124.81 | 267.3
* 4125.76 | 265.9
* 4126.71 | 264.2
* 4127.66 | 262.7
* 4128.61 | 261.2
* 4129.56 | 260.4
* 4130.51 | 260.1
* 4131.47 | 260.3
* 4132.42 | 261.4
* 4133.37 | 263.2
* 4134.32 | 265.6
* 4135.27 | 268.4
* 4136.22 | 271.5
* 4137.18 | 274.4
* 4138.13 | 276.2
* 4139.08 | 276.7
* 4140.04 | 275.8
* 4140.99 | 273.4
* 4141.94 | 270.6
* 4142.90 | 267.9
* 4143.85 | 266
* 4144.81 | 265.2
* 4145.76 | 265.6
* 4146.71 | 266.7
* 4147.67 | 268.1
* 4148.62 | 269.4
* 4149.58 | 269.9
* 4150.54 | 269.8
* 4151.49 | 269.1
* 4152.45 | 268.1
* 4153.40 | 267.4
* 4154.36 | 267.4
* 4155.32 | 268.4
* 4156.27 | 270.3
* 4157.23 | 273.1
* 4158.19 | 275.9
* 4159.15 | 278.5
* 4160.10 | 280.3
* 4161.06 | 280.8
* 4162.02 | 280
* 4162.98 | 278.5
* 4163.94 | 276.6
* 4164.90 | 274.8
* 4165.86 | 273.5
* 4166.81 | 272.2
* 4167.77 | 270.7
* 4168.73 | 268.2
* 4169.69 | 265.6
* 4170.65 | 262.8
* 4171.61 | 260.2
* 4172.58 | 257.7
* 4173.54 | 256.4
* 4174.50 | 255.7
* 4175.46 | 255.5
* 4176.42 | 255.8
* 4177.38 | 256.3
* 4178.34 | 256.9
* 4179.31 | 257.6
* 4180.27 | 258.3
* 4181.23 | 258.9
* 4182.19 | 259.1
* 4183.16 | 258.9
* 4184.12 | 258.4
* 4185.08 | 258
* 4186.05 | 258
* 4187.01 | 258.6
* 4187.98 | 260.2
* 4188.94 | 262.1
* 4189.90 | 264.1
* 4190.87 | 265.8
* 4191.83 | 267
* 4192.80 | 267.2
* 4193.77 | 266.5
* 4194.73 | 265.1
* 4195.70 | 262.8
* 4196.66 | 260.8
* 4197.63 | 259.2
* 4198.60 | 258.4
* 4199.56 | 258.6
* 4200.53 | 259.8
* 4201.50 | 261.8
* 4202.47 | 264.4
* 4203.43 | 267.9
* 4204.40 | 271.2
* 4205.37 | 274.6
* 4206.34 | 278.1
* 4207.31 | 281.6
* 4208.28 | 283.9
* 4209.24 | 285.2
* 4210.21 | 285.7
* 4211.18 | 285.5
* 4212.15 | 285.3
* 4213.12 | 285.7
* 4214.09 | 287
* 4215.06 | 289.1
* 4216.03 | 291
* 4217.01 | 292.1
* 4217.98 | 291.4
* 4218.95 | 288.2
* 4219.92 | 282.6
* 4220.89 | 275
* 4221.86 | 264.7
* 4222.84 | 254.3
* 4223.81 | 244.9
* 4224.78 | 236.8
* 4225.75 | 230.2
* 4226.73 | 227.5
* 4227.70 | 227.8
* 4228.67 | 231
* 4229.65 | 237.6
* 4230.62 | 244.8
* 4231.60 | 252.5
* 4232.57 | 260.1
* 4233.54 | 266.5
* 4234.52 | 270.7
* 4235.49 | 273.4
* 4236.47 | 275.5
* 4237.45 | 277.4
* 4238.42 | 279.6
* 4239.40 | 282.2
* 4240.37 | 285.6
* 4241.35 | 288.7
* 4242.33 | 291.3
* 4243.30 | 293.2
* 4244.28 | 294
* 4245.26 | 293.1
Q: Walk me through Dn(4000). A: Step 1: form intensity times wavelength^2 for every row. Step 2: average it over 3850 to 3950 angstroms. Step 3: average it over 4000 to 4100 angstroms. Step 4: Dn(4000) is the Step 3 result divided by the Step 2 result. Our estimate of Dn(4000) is 1.8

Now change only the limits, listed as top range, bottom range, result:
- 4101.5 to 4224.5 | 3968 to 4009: 1.36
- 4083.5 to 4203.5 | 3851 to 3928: 1.87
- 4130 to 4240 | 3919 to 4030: 1.52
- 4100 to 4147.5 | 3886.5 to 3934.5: 1.84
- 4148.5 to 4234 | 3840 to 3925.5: 1.95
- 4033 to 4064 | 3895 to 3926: 1.54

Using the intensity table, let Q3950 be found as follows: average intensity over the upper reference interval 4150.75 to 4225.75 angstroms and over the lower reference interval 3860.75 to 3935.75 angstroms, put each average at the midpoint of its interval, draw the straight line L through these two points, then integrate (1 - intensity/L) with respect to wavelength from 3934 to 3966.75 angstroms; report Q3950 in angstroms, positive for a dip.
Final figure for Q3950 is 4.76 angstroms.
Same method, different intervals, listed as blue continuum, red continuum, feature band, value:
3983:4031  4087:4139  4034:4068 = 0.8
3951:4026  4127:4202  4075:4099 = -1.8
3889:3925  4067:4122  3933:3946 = 5.0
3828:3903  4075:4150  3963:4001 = 1.7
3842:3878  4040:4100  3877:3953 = 8.9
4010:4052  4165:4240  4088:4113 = 0.9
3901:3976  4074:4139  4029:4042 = -2.7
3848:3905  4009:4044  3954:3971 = 6.0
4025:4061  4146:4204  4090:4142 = -0.1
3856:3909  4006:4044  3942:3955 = 2.0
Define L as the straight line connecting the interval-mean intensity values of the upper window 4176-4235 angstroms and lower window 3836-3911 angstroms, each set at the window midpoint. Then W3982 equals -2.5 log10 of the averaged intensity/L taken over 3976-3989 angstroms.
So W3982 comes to -0.13 mag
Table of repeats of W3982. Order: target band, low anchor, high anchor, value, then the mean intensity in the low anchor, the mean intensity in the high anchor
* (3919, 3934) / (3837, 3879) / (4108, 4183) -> 0.35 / 145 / 268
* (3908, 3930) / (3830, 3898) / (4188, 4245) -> -0.04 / 144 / 269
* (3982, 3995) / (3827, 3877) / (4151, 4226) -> -0.24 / 137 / 268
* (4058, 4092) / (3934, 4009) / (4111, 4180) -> -0.10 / 185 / 268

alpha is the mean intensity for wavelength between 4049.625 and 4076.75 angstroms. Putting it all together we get 250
